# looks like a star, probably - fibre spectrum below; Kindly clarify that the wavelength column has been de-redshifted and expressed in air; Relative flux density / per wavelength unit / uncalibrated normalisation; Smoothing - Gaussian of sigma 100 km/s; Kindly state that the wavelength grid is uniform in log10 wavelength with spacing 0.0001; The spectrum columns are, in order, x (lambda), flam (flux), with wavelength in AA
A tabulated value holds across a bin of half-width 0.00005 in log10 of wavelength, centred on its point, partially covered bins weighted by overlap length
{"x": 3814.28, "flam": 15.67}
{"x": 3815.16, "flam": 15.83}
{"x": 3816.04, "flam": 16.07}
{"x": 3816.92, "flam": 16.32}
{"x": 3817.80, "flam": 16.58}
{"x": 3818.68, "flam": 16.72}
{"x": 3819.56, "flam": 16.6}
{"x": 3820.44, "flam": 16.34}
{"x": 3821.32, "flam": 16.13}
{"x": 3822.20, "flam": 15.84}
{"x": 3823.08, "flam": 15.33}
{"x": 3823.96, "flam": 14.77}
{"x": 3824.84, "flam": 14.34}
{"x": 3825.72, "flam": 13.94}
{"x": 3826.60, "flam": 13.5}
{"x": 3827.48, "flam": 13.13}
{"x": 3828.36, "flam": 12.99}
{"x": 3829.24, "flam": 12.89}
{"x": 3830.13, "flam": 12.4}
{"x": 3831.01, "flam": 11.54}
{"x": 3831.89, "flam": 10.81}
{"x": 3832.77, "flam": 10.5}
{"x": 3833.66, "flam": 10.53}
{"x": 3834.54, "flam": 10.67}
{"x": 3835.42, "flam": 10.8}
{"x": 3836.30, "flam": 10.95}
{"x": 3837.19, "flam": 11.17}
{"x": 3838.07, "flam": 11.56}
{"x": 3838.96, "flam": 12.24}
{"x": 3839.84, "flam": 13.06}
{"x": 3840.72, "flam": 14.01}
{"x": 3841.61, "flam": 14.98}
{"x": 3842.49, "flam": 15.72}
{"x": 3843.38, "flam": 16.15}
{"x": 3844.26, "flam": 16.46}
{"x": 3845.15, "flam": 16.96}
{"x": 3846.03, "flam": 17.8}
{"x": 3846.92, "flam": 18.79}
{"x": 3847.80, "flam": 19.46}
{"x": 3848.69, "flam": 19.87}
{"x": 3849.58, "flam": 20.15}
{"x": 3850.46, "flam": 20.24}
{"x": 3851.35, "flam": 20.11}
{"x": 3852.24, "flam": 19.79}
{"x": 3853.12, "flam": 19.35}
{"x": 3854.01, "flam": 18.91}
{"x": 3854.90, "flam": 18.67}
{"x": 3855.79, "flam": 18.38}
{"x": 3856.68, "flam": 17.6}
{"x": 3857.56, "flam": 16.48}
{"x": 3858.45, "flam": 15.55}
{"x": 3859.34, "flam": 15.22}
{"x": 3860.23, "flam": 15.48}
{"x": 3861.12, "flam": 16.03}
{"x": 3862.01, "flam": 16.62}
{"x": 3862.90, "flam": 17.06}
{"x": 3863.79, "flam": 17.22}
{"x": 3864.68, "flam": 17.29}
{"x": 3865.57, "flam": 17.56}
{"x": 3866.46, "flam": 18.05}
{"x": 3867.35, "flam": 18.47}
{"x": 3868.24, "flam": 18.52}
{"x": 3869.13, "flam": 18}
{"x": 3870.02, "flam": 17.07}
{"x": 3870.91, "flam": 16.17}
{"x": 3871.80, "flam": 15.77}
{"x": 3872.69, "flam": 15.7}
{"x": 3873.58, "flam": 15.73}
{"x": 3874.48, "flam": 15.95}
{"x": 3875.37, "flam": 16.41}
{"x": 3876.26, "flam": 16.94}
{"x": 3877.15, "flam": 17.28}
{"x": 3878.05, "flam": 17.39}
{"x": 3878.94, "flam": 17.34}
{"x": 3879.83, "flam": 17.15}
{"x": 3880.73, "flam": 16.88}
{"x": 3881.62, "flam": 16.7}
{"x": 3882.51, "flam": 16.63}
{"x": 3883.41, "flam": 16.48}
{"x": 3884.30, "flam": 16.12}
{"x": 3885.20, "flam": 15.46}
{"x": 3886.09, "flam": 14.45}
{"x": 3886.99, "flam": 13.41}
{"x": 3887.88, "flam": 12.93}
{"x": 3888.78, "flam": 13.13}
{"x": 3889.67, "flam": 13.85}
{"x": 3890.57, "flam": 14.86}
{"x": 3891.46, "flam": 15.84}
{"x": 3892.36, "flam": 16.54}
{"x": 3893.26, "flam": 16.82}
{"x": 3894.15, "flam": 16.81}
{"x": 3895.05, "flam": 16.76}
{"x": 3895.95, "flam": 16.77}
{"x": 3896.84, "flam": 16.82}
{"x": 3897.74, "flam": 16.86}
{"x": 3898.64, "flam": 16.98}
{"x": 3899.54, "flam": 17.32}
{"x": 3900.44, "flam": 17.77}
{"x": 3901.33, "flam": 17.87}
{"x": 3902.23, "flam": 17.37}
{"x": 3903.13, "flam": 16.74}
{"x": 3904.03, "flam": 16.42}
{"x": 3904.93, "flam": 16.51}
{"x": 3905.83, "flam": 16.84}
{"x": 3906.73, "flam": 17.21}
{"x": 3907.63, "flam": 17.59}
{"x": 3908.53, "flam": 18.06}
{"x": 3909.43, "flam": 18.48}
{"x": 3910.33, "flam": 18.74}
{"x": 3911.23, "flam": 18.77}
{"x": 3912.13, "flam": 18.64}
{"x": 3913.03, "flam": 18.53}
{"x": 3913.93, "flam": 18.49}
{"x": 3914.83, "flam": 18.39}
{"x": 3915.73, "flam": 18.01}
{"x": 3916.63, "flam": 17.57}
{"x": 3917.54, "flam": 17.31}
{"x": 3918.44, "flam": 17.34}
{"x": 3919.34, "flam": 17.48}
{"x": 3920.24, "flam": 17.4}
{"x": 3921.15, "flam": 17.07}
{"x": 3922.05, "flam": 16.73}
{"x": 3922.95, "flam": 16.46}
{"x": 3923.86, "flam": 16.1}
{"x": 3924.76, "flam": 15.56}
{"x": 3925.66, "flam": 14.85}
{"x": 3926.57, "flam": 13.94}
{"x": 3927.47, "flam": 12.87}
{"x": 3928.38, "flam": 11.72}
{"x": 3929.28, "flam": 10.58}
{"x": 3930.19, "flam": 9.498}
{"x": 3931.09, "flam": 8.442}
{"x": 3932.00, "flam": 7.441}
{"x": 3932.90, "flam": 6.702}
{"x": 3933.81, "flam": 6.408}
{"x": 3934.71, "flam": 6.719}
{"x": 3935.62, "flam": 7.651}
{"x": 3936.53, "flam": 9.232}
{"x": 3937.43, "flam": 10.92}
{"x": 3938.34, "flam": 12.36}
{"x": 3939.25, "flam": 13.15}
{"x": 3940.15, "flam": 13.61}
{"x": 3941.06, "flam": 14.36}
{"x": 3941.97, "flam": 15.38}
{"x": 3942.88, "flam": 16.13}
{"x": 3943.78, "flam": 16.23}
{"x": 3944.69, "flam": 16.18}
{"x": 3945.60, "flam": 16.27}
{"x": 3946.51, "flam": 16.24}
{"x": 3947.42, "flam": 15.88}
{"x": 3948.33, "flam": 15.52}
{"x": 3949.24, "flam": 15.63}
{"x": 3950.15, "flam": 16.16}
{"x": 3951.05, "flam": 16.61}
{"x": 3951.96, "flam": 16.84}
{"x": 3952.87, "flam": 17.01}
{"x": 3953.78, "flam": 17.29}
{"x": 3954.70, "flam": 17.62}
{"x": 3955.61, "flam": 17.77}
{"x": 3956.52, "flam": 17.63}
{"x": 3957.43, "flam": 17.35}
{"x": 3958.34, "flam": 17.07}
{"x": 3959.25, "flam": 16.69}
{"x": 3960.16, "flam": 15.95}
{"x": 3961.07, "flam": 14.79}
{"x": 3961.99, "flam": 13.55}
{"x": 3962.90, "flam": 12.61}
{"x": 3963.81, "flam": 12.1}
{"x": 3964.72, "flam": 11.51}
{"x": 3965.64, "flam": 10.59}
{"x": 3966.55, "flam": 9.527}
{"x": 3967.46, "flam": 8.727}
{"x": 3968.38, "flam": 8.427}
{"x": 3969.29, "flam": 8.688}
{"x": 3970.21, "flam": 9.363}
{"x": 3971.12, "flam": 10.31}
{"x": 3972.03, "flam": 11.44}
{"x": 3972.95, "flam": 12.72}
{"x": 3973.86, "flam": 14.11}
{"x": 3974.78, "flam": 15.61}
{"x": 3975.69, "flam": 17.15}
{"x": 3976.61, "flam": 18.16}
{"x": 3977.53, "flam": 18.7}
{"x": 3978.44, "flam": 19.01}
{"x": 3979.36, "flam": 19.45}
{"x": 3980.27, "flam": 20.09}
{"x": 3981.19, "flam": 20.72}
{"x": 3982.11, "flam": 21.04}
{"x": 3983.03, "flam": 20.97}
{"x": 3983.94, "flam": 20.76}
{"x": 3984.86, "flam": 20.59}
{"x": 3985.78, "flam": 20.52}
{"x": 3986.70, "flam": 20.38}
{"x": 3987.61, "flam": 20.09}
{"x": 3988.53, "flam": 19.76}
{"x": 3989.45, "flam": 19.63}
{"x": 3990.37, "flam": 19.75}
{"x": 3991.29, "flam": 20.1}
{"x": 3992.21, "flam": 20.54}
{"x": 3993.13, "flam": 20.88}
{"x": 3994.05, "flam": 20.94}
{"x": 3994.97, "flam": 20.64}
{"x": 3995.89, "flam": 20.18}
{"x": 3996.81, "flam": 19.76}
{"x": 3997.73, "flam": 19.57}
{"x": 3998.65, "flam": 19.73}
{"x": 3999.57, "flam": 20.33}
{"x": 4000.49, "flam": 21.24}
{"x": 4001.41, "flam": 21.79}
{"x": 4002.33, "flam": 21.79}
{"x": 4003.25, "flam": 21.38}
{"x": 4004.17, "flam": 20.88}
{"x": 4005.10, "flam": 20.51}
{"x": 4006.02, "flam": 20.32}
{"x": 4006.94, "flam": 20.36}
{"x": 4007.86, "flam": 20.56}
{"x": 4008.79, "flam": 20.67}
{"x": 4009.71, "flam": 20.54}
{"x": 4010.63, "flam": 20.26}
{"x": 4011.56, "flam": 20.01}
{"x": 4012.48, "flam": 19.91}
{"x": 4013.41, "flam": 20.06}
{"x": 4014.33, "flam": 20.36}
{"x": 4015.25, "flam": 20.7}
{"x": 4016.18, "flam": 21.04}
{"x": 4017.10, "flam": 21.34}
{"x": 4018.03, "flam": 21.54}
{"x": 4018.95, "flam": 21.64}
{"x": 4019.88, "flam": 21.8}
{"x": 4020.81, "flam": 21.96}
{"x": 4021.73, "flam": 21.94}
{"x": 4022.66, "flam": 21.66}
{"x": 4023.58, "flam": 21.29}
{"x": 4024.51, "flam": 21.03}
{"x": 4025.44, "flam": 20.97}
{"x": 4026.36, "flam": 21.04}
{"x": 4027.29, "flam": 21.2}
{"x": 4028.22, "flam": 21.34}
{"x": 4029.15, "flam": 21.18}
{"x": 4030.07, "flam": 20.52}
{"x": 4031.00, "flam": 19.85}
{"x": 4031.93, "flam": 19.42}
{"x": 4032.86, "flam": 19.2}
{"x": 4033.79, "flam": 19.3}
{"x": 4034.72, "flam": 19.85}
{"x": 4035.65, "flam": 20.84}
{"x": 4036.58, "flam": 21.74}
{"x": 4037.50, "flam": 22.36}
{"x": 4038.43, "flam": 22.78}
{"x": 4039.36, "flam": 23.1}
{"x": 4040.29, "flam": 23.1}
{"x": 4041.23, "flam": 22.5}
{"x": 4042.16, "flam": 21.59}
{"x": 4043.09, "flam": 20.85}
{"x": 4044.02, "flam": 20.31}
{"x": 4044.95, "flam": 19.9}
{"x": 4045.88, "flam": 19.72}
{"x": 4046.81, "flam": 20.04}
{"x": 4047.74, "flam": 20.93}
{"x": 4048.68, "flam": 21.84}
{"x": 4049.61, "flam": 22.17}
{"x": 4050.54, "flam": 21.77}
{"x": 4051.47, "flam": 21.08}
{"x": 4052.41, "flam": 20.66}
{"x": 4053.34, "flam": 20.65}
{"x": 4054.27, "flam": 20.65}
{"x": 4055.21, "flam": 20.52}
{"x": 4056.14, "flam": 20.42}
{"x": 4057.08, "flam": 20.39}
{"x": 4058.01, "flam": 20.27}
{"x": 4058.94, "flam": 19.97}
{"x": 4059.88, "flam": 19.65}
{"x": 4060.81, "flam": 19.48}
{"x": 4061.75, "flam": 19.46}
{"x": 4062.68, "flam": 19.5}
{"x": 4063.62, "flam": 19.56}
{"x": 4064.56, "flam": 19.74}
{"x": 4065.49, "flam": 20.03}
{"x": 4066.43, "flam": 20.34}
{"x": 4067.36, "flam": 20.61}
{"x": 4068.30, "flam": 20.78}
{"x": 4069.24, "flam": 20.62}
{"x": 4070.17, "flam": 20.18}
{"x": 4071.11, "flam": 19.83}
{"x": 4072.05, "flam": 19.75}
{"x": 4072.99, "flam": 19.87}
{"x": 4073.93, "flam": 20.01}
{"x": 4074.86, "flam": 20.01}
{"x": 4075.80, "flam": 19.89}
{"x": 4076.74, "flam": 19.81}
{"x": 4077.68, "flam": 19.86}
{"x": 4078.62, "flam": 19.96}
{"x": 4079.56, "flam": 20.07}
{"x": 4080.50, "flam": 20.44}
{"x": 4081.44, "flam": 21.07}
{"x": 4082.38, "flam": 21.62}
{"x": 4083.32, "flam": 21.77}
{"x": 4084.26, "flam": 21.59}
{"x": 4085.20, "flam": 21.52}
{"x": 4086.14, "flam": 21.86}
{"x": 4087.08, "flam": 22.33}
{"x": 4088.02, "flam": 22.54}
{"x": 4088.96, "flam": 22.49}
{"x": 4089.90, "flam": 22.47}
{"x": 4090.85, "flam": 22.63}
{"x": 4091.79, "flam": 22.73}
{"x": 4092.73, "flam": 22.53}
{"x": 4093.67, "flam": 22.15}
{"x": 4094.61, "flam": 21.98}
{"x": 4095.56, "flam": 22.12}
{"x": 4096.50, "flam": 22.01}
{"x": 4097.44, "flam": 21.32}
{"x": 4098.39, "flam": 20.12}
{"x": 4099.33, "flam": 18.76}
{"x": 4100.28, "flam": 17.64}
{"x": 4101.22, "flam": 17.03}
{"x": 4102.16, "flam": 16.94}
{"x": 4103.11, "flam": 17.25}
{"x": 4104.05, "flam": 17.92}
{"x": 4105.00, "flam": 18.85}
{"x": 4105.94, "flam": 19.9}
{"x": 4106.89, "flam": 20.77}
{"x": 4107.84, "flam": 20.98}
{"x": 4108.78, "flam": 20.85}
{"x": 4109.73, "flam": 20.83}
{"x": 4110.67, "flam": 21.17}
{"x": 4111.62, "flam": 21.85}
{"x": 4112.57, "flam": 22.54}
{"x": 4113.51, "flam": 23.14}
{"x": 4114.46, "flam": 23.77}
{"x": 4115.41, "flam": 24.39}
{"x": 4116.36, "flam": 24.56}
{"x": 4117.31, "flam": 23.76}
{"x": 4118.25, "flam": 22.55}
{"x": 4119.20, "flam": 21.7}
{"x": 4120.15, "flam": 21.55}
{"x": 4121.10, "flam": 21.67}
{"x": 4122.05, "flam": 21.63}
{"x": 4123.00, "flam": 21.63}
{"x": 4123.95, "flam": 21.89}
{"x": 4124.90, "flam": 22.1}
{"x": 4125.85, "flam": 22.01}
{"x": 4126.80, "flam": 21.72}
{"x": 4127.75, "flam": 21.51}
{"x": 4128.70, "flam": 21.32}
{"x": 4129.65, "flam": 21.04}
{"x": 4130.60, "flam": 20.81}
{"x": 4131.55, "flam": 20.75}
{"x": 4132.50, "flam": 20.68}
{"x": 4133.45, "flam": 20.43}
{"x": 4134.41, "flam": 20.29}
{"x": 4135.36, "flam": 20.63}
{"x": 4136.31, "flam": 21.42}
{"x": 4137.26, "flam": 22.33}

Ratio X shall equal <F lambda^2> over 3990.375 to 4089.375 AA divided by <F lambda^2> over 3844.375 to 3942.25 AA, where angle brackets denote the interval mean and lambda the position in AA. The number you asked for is 1.40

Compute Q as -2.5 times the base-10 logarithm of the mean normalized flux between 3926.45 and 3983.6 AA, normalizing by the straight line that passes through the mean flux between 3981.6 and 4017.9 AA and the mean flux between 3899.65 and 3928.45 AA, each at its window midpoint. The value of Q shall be 0.32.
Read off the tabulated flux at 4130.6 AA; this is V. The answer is 20.81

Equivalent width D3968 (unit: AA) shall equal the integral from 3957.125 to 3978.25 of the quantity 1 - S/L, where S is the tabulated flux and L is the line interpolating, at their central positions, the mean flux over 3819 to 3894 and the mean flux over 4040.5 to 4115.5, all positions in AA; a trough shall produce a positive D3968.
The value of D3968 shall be 5.7 AA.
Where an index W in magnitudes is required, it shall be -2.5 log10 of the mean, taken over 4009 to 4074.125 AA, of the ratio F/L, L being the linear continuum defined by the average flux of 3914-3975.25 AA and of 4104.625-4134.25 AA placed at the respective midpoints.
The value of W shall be -0.144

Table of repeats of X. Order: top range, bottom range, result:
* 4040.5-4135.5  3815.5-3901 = 1.48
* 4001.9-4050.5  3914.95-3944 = 1.66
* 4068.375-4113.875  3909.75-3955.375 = 1.52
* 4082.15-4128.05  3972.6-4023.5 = 1.12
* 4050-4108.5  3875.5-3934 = 1.41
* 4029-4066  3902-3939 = 1.50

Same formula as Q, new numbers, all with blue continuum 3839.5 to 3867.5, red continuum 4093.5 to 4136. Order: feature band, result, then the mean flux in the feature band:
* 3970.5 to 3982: 0.162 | 16.5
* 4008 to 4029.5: -0.068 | 21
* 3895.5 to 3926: 0.054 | 17.3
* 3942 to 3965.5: 0.191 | 15.8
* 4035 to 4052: -0.072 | 21.5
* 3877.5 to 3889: 0.135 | 15.8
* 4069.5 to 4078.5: 0.031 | 19.9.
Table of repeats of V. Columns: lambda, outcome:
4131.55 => 20.75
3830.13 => 12.4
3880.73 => 16.88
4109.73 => 20.83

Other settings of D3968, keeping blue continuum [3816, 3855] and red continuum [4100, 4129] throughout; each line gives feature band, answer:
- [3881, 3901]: 0.59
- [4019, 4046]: -2.41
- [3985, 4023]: -3.75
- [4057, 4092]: -0.55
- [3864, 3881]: -1.13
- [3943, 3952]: 0.75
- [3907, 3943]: 5.70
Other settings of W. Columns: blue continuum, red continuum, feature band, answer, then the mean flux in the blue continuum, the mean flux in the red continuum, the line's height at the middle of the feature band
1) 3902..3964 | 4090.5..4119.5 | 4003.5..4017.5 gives -0.15 mag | 15.1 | 21.1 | 17.8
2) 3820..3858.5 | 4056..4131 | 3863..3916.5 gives -0.03 mag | 15.3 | 20.9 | 16.4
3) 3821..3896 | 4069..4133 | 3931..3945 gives 0.47 mag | 15.8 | 21.1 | 17.5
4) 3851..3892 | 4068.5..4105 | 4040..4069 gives -0.03 mag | 16.6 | 20.6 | 20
